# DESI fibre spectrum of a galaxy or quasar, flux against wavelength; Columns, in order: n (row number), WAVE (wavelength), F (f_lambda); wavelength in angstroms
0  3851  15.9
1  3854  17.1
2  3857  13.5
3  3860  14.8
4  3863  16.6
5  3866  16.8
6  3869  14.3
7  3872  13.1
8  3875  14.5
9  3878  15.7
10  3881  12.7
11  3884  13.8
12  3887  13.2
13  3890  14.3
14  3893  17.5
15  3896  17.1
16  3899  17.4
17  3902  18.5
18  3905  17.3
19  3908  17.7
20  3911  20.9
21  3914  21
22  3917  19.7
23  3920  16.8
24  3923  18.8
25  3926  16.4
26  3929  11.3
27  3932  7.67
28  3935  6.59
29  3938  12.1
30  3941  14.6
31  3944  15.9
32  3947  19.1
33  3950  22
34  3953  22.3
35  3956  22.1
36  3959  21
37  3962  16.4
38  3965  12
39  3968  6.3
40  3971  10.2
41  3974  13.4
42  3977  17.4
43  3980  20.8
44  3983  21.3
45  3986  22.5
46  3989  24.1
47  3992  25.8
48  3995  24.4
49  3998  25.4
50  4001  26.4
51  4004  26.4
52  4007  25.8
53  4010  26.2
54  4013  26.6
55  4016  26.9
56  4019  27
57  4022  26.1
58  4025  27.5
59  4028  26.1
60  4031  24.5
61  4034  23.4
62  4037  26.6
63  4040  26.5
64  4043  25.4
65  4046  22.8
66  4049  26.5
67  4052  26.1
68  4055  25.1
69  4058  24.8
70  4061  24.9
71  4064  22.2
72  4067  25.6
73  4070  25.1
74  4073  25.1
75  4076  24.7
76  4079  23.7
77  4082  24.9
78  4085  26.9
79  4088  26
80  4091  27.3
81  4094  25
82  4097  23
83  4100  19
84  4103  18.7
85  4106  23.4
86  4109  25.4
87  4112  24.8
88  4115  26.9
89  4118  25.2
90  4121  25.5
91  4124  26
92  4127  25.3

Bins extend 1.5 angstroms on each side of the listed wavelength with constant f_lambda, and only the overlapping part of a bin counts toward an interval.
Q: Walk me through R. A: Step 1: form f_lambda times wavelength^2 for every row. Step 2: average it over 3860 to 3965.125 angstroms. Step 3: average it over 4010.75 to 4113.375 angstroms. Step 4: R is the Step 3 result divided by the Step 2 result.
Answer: 1.65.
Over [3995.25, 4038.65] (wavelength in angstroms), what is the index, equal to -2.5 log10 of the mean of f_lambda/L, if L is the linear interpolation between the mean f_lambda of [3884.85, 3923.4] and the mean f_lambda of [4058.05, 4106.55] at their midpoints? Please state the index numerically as -0.20 mag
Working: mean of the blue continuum 17.6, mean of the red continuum 24.1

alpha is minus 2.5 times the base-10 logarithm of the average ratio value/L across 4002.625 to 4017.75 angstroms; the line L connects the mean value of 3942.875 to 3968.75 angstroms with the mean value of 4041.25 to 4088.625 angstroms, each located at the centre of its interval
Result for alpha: -0.23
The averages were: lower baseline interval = 17.8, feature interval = 26.4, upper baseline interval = 25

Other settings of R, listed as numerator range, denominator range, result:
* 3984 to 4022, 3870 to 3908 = 1.75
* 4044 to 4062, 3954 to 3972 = 1.75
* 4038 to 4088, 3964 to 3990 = 1.59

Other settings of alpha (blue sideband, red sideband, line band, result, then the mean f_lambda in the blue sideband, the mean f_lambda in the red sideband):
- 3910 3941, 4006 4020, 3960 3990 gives 0.31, 15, 26.5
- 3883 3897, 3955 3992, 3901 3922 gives -0.19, 15.2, 17.6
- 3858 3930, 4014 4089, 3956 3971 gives 0.37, 16.3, 25.4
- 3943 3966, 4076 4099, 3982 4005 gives -0.18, 19.1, 25.1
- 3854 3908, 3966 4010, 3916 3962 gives 0.13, 15.5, 20.8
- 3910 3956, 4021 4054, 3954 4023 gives 0.00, 16.5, 25.6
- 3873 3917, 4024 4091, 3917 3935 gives 0.28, 16.6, 25.2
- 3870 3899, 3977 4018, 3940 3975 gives 0.27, 14.8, 24.6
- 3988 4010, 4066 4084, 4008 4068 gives -0.01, 25.6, 24.9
